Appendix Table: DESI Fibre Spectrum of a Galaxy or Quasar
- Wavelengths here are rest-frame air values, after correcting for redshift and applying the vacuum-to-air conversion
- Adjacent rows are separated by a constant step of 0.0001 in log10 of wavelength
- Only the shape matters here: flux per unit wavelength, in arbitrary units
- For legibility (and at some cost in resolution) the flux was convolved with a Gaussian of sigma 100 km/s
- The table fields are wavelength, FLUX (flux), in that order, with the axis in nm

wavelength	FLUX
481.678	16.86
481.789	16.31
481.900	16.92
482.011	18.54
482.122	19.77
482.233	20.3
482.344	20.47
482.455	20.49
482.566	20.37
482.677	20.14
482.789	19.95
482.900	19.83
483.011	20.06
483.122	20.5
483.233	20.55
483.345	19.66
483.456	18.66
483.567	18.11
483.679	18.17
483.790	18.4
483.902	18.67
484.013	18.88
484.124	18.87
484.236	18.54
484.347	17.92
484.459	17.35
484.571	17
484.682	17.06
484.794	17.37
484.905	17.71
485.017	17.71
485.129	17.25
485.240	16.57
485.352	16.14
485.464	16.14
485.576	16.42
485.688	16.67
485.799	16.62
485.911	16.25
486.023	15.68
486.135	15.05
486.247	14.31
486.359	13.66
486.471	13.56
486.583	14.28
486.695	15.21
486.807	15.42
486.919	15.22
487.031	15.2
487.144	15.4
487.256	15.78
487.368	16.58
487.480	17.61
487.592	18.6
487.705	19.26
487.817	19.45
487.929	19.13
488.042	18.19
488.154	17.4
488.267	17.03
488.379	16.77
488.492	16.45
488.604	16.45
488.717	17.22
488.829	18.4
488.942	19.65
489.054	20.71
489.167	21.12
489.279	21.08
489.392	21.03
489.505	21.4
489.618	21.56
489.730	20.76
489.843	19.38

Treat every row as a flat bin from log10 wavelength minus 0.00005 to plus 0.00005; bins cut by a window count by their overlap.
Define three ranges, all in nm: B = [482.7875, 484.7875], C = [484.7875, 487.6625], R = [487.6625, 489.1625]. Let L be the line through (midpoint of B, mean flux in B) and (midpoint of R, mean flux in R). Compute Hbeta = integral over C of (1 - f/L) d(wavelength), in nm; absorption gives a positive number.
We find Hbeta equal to 0.38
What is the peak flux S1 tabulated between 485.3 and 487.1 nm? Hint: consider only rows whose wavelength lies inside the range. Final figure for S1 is 16.67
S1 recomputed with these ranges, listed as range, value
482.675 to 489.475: 21.12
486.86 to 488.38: 19.45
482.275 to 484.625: 20.55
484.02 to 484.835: 18.87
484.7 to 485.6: 17.71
